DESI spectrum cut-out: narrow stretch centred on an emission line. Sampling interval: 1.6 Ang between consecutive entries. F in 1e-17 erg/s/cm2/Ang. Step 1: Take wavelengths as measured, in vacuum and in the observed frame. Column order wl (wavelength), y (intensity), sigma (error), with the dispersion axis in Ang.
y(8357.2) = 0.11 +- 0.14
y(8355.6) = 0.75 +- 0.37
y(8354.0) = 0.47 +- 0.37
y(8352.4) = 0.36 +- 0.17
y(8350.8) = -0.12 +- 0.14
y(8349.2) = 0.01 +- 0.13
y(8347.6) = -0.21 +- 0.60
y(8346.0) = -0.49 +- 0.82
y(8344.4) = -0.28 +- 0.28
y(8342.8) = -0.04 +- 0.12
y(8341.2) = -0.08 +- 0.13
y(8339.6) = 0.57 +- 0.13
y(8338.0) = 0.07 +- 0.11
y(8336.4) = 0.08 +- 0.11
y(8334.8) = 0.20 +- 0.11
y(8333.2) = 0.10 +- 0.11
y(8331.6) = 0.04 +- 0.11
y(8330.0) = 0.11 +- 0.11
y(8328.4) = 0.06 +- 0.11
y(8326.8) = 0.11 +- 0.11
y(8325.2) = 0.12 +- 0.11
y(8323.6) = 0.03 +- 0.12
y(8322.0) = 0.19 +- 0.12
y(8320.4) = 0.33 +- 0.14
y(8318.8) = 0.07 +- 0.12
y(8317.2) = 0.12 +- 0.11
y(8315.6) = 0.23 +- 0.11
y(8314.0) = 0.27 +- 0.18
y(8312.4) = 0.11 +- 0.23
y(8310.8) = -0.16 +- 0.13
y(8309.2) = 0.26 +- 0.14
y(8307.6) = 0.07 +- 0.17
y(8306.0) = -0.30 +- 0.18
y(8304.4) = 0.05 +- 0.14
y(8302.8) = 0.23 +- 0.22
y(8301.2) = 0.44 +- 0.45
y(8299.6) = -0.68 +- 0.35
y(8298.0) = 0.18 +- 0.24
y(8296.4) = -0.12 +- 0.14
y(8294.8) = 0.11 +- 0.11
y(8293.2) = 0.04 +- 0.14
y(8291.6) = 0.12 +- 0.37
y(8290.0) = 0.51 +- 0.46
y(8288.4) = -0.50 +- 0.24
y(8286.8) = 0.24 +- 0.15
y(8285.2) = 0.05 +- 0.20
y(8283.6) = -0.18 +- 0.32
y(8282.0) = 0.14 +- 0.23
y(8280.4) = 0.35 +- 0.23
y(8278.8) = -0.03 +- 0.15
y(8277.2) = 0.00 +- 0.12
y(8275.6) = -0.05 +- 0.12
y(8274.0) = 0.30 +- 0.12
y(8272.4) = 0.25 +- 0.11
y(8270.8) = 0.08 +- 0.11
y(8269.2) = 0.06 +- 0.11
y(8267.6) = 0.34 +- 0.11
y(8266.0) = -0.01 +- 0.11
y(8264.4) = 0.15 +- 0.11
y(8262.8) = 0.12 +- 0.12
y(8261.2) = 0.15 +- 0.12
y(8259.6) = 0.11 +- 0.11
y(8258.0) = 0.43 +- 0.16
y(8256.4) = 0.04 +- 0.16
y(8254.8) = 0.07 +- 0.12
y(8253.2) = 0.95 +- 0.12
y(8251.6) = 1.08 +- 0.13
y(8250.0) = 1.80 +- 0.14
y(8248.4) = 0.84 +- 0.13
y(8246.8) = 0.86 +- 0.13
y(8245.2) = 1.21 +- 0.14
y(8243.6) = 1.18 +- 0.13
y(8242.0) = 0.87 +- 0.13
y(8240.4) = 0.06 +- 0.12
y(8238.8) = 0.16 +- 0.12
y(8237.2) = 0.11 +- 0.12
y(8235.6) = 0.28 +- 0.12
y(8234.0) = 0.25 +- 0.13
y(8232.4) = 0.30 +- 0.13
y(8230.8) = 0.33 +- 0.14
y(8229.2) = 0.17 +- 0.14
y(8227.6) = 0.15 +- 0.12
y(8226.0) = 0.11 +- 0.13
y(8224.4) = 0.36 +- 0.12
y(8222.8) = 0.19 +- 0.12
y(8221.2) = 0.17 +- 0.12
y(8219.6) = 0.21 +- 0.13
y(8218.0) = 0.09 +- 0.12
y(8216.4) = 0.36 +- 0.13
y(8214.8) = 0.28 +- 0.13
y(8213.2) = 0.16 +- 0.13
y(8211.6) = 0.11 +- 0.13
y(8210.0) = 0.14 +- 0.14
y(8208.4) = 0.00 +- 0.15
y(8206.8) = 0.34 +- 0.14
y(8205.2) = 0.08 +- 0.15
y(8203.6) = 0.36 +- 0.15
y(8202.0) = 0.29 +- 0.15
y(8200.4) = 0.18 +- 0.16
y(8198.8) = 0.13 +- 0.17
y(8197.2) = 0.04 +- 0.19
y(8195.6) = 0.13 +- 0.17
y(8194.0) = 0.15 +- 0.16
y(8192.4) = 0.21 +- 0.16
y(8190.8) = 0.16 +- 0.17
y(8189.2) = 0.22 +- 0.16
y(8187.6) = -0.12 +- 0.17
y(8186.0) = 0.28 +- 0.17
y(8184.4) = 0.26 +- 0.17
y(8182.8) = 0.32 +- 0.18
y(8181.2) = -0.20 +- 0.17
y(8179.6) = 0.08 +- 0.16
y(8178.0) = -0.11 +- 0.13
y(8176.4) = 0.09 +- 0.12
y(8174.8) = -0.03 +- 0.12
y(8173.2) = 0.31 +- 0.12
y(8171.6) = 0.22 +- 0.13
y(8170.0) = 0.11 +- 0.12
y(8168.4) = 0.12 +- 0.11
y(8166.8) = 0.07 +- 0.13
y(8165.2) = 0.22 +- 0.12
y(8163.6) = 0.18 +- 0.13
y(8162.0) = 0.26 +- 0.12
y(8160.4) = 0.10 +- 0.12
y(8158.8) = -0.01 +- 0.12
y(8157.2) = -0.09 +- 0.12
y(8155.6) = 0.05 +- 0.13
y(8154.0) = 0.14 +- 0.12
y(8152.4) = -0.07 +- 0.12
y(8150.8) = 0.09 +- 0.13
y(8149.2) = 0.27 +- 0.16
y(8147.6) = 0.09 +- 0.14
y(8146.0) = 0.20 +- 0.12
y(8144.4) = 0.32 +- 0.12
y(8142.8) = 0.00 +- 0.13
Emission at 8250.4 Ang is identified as [O II]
